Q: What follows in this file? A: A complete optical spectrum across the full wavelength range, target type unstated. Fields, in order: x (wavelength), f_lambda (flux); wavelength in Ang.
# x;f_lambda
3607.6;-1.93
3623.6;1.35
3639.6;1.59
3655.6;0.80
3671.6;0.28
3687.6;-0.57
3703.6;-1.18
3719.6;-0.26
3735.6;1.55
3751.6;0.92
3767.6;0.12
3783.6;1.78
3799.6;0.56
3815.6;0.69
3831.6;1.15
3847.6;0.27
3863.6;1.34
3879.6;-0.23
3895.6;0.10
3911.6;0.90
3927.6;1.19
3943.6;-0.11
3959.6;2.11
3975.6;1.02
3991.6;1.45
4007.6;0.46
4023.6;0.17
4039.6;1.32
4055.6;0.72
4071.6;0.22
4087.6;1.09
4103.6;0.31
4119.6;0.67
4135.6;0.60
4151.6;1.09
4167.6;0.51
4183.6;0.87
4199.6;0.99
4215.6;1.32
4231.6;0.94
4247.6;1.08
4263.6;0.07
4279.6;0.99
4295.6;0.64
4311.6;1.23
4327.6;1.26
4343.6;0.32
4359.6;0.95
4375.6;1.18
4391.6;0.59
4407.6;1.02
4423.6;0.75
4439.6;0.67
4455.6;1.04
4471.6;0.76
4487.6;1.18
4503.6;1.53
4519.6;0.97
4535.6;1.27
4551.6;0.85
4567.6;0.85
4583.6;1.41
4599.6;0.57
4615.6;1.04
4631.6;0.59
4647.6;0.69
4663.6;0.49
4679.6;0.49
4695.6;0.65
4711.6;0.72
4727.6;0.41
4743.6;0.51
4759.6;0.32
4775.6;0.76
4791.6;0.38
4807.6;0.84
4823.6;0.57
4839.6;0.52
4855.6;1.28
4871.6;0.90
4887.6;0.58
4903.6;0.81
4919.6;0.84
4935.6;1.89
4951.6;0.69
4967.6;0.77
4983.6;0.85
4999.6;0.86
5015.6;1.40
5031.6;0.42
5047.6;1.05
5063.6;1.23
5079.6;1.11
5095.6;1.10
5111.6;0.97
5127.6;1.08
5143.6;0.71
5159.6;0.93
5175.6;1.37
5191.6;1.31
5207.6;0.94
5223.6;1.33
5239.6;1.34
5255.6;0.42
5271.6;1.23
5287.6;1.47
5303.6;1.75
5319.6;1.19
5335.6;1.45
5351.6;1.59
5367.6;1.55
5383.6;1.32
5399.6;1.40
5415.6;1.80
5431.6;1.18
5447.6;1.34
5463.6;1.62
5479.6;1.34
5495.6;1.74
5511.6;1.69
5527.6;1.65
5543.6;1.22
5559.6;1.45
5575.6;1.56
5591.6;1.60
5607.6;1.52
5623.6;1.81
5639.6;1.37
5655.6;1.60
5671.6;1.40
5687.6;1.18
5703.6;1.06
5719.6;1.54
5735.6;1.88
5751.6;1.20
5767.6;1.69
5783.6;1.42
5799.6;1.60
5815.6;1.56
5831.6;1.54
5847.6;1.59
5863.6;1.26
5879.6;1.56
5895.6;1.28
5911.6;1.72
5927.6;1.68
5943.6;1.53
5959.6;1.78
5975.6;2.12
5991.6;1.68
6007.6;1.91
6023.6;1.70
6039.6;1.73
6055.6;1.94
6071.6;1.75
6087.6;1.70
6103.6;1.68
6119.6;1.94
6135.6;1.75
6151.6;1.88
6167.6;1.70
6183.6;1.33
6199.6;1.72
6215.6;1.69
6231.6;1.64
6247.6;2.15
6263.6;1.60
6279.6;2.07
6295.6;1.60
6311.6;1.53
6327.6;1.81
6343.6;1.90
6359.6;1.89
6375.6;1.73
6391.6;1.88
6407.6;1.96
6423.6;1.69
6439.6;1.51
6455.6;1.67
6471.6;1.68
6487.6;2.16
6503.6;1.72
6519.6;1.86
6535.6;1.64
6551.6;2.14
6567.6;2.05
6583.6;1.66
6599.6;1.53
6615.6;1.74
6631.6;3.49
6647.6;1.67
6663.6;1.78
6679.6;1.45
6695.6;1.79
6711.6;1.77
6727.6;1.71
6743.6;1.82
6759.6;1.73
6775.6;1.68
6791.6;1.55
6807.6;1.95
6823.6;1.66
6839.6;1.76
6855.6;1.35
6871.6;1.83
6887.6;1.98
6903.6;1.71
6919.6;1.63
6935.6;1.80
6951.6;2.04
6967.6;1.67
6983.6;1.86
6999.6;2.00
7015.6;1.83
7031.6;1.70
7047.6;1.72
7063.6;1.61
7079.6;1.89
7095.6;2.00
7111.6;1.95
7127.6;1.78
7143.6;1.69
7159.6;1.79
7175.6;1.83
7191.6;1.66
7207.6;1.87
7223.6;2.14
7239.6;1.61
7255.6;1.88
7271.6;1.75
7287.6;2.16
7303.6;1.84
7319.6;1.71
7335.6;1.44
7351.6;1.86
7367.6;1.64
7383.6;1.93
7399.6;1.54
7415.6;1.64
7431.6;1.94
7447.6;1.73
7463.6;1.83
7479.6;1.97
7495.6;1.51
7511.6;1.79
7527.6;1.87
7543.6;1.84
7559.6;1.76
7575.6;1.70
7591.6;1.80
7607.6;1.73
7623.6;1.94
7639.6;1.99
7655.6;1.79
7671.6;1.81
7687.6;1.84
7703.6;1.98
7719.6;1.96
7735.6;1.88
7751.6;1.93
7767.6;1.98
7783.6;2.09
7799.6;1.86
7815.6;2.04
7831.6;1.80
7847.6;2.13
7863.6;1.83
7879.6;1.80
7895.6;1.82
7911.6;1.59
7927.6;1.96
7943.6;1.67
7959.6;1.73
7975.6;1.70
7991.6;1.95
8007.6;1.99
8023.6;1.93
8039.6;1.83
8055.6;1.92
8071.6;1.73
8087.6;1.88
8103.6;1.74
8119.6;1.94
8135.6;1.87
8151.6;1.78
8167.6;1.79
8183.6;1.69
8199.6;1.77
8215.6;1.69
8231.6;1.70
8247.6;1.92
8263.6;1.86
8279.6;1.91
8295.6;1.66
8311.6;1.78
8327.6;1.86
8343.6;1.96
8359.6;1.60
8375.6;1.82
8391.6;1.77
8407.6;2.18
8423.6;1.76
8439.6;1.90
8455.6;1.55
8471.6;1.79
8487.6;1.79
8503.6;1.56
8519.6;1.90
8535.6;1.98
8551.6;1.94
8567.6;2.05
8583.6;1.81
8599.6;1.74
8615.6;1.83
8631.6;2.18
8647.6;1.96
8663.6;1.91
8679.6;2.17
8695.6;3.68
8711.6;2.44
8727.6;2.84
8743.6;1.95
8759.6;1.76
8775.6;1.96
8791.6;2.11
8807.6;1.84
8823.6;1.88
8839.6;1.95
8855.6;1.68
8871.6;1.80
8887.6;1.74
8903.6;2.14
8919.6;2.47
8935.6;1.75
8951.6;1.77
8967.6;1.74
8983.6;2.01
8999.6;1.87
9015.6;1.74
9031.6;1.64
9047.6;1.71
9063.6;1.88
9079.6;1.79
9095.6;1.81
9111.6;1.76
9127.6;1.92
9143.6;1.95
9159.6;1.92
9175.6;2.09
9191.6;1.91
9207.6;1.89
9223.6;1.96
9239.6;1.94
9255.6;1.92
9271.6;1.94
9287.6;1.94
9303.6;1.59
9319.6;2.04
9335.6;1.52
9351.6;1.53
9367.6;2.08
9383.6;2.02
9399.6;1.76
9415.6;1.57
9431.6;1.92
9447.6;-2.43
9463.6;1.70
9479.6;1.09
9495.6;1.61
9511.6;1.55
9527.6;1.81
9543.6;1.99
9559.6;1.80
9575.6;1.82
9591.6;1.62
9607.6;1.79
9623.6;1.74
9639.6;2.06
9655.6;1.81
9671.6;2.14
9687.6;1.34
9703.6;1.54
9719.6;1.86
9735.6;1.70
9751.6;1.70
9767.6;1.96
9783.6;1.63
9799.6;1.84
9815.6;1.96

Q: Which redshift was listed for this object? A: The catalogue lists 0.324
